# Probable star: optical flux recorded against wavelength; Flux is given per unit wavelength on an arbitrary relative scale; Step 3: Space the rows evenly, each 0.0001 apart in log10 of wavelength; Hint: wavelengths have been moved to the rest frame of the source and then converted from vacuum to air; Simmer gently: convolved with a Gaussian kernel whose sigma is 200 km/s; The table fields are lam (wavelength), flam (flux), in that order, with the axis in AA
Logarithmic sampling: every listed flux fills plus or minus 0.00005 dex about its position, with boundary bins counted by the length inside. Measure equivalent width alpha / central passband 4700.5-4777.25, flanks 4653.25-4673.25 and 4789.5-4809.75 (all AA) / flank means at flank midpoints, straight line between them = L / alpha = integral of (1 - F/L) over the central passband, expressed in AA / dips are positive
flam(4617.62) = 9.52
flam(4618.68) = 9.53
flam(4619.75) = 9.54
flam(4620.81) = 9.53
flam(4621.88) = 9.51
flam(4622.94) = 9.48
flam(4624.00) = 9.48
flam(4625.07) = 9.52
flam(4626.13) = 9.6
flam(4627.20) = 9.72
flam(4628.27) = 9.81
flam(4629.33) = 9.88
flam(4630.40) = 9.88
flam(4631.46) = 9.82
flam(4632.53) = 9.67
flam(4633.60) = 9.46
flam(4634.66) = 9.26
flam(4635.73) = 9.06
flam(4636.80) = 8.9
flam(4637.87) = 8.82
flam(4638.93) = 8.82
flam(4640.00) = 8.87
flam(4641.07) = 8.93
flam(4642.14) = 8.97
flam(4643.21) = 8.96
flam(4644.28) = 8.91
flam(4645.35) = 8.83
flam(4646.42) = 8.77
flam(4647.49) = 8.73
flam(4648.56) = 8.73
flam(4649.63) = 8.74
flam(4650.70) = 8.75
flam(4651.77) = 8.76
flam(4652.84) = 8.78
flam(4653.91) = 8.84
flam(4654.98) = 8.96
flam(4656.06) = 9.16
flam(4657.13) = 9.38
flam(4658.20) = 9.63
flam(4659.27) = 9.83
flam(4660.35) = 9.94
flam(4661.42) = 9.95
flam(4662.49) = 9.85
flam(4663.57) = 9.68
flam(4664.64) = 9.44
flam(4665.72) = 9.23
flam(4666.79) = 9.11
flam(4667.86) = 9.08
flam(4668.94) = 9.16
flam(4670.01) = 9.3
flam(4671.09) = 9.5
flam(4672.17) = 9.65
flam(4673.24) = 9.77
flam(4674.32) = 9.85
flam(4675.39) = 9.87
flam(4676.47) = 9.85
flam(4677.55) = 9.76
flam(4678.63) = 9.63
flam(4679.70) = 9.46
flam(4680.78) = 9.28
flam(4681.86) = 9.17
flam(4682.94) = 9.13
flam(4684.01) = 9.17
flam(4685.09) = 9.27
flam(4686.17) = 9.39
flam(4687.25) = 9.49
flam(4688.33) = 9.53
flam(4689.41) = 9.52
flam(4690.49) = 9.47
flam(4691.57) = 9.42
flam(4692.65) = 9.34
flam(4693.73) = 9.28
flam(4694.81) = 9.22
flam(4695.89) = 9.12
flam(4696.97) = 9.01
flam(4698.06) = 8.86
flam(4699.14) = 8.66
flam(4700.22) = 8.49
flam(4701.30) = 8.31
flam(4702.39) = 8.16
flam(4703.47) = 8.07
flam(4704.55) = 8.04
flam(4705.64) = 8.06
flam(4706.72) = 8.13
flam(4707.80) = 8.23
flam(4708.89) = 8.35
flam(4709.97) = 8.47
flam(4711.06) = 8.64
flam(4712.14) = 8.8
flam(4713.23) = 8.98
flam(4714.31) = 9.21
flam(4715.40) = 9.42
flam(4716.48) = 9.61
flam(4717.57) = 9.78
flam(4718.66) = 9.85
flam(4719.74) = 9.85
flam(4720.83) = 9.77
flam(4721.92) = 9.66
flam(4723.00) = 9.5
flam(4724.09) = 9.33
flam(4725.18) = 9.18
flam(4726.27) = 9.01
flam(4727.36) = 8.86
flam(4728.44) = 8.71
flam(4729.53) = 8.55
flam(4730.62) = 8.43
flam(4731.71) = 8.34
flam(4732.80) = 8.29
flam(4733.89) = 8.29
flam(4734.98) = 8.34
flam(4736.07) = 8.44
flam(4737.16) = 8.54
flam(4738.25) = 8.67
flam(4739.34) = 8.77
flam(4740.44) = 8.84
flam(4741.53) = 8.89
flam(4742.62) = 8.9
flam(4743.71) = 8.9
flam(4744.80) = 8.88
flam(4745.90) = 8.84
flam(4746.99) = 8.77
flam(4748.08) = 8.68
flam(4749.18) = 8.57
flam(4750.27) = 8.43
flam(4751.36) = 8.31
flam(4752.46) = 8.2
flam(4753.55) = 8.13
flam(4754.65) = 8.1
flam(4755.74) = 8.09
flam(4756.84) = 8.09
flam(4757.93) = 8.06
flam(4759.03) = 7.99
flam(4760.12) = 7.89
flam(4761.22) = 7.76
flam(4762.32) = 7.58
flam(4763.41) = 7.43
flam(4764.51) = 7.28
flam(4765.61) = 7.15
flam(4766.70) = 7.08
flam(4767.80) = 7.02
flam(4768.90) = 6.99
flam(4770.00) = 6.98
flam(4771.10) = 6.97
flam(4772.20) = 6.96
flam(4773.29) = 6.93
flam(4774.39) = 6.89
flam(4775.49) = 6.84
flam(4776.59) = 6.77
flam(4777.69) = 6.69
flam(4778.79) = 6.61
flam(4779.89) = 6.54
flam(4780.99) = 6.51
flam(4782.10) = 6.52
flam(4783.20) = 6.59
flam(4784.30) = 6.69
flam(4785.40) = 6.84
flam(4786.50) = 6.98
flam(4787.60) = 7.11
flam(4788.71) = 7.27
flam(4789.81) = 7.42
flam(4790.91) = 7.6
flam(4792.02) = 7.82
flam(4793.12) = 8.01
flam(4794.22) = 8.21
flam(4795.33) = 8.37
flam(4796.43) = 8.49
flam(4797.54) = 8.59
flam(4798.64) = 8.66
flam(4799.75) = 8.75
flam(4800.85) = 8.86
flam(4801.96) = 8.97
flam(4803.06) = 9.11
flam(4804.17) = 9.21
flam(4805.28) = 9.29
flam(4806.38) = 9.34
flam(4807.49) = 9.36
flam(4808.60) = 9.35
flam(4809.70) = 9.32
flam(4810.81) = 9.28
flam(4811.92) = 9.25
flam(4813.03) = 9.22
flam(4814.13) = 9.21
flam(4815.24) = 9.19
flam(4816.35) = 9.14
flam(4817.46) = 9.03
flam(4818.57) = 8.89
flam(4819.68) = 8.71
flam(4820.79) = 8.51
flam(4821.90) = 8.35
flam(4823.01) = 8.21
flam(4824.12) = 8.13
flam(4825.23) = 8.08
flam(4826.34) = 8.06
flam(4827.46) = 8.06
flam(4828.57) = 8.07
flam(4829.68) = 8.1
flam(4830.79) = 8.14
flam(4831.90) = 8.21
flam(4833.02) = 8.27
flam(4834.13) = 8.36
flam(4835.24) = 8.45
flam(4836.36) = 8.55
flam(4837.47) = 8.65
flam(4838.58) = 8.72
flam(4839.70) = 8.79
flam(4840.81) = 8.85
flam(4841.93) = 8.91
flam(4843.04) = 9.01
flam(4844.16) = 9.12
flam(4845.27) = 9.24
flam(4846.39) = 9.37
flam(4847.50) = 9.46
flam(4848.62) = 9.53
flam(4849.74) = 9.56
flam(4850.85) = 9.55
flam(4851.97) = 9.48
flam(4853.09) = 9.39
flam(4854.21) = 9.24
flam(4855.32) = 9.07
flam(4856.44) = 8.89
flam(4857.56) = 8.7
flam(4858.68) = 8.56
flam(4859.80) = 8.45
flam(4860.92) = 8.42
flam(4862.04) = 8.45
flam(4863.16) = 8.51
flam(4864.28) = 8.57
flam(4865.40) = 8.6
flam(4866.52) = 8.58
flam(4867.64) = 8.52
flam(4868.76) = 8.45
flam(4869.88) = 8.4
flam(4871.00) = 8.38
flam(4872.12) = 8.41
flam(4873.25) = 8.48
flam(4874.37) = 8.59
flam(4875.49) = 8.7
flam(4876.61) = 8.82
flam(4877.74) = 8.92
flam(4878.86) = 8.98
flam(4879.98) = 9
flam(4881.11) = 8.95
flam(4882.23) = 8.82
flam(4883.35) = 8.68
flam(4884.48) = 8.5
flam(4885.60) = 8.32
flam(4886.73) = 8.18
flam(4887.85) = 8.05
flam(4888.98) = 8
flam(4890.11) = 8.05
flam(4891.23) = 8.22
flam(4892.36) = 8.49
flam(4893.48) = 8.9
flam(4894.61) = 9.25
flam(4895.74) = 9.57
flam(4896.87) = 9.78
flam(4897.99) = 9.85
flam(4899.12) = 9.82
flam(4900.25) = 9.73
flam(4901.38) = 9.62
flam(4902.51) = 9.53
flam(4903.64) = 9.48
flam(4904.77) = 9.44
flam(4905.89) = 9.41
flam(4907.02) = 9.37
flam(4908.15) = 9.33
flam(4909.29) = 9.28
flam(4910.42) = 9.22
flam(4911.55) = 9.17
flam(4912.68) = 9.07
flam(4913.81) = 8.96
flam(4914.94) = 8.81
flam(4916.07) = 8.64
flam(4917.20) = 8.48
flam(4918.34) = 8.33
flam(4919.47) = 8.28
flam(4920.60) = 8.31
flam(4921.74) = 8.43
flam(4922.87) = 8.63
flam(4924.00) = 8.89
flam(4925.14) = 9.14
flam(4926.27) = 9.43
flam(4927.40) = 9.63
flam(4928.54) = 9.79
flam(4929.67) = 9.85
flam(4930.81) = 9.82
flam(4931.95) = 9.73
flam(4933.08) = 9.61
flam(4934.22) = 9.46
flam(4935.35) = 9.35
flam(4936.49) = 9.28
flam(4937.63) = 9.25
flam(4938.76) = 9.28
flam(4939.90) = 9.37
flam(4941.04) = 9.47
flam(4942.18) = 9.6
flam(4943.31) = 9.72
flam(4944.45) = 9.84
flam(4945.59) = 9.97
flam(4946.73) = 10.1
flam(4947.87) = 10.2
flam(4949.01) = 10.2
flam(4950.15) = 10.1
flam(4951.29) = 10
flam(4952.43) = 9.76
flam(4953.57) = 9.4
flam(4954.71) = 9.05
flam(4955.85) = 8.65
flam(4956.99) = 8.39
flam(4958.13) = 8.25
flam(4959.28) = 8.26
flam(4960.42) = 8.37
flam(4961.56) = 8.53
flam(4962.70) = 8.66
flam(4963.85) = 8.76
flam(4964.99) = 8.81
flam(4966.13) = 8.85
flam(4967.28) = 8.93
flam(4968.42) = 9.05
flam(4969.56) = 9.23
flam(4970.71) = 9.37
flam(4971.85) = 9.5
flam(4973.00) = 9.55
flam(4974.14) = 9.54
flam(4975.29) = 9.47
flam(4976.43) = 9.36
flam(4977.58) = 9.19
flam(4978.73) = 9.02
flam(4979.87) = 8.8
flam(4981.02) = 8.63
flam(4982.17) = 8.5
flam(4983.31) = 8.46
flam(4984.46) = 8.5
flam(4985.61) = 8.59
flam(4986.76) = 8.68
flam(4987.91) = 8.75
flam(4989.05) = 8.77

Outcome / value 5.8 AA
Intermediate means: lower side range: 9.43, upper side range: 8.67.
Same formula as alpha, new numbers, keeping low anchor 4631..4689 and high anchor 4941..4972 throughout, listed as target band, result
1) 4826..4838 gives 1.3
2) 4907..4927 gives 0.8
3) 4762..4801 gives 8.2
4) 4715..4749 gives 1.1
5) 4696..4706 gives 0.9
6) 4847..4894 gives 2.8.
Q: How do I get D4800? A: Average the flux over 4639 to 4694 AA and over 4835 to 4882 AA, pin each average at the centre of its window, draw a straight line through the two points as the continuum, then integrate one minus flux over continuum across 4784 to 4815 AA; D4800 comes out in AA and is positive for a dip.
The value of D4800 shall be 1.7 AA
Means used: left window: 9.29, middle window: 8.47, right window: 8.84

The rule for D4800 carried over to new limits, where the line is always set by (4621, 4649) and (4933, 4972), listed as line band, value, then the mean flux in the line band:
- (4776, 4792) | 4.1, 6.9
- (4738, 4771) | 4.2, 8.09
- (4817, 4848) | 2.3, 8.58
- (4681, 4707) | 0.9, 8.94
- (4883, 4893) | 1.1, 8.27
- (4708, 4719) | 0.2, 9.06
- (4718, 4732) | 0.1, 9.18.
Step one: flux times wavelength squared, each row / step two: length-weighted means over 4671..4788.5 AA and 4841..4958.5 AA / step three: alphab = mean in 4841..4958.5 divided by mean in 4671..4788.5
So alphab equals 1.16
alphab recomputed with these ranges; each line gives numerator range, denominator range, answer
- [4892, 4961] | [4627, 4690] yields 1.12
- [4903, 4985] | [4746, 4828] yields 1.22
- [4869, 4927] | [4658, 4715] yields 1.06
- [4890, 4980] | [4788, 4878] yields 1.11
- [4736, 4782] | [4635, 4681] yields 0.88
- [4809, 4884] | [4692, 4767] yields 1.07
